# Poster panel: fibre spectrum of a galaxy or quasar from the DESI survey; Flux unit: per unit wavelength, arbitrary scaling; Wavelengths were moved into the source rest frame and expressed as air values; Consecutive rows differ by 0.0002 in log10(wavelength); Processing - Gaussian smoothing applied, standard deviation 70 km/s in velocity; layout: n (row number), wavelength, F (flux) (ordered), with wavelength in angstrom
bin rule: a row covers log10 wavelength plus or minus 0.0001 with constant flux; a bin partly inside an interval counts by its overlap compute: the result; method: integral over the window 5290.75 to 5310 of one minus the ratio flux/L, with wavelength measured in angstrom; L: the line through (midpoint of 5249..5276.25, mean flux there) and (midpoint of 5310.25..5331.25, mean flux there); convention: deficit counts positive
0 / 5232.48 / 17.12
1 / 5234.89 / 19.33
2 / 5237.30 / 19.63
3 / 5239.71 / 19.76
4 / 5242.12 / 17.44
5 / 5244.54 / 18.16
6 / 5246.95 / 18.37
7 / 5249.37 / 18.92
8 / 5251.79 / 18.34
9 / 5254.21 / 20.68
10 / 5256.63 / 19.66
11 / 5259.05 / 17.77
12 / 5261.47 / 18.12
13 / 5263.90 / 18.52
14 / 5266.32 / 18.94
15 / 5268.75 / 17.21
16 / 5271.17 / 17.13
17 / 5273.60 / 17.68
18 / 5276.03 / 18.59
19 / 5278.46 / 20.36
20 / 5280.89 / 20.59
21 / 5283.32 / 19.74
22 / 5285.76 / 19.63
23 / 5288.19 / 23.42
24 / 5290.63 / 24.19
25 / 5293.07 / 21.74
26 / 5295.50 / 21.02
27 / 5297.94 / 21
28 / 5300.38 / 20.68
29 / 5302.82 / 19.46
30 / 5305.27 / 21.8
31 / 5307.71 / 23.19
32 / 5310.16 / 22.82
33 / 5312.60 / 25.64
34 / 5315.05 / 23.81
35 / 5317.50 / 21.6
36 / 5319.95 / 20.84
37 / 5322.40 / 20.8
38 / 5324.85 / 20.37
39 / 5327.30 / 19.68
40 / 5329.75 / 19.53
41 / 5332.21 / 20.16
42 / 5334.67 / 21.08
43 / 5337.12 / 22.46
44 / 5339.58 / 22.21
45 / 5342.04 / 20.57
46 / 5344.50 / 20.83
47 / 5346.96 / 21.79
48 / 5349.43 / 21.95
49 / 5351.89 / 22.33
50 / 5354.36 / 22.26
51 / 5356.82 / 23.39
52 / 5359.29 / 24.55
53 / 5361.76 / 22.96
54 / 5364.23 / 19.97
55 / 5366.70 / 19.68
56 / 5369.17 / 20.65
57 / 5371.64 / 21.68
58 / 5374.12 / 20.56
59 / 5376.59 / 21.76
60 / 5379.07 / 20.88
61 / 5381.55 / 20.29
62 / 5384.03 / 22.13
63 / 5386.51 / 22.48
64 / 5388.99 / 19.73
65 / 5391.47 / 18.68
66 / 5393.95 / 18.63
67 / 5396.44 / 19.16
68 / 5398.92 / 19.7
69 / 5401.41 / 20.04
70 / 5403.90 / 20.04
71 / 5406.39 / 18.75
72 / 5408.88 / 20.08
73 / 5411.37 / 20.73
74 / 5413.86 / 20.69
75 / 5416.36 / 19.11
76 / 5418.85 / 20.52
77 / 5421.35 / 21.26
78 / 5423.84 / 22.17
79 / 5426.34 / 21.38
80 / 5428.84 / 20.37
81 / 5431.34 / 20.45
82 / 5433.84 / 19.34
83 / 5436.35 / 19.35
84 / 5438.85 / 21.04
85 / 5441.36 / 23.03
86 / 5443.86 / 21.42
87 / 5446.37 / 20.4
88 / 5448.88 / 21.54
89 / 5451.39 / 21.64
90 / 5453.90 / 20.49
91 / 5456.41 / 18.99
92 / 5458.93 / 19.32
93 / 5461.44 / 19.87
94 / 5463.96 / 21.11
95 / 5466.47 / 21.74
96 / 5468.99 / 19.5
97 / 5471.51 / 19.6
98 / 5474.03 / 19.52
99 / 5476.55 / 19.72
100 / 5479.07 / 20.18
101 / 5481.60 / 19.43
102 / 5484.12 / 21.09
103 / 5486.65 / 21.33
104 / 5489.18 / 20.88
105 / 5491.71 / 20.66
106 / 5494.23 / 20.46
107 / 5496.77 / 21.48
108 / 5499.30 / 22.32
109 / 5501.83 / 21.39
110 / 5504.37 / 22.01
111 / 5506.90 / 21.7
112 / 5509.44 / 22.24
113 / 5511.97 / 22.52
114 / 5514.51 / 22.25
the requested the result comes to -1.0 angstrom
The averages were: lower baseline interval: 18.4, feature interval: 21.5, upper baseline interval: 21.6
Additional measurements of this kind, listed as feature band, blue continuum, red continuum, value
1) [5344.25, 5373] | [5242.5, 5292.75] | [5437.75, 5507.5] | -2.7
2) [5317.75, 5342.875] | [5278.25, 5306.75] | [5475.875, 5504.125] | 0.4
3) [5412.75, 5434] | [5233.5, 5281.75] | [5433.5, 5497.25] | -0.5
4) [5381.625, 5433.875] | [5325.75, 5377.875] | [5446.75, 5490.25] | 1.6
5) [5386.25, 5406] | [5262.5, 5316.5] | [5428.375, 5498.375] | 0.9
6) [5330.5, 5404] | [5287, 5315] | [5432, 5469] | 1.7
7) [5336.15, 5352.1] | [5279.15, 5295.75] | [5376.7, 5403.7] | -0.7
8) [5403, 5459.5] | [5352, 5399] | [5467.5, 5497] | 0.3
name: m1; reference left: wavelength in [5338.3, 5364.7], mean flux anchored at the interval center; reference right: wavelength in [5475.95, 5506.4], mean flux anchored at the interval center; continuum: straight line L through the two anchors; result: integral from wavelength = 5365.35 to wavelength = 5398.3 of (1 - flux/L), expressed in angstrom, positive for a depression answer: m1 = 2.1 angstrom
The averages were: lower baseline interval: 22.1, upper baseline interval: 21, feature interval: 20.5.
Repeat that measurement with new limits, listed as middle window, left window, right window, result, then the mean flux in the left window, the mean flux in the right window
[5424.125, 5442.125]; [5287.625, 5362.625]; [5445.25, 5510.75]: 0.3 angstrom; 21.9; 20.7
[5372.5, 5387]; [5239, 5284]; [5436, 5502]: -1.1 angstrom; 18.7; 20.7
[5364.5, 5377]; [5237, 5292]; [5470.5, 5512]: -0.4 angstrom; 19.3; 20.9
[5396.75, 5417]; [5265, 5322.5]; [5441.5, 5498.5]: 0.8 angstrom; 20.9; 20.5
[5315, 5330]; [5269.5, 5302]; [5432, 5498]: -0.3 angstrom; 20.4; 20.5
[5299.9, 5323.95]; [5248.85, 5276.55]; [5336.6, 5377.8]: -2.3 angstrom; 18.4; 21.7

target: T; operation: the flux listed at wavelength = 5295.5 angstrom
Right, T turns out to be 21.02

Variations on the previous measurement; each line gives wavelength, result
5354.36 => 22.26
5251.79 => 18.34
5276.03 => 18.59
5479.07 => 20.18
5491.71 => 20.66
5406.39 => 18.75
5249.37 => 18.92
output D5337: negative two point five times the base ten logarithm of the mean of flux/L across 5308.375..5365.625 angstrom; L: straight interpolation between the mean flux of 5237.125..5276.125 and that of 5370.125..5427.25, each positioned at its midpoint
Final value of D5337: -0.116 mag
